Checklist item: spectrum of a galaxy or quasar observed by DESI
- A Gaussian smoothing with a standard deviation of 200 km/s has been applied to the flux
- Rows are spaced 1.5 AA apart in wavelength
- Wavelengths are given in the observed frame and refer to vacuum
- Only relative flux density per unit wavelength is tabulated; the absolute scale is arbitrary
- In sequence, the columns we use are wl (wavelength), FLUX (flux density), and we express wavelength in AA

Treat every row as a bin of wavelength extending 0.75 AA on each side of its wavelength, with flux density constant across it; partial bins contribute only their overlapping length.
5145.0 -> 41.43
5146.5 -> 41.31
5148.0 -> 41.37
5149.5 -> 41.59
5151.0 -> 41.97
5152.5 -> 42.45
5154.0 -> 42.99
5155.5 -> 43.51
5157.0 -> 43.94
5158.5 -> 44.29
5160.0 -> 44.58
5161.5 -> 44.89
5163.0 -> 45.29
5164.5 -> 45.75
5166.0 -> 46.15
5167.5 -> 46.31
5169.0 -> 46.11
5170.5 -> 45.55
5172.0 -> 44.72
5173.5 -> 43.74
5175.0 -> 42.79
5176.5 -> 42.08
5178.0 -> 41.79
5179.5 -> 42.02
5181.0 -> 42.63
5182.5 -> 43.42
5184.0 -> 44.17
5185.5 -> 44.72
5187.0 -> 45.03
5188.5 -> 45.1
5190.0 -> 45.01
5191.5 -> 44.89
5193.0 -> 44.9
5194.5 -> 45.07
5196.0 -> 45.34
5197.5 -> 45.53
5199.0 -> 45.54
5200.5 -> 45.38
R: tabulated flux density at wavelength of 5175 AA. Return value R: 42.79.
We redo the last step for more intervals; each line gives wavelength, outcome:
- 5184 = 44.17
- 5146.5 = 41.31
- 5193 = 44.9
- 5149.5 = 41.59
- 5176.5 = 42.08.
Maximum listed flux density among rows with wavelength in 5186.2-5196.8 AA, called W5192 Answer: 45.34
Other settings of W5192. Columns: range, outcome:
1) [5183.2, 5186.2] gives 44.72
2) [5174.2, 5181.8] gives 42.79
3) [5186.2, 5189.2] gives 45.1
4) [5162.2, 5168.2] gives 46.31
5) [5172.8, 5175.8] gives 43.74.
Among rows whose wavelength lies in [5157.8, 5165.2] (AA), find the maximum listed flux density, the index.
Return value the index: 45.75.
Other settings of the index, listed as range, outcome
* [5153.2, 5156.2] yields 43.51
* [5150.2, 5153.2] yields 42.45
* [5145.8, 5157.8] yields 43.94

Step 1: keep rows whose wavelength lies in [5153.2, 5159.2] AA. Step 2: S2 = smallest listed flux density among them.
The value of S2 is 42.99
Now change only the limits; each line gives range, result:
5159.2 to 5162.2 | 44.58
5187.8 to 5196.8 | 44.89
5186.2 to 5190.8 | 45.01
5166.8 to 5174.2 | 43.74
